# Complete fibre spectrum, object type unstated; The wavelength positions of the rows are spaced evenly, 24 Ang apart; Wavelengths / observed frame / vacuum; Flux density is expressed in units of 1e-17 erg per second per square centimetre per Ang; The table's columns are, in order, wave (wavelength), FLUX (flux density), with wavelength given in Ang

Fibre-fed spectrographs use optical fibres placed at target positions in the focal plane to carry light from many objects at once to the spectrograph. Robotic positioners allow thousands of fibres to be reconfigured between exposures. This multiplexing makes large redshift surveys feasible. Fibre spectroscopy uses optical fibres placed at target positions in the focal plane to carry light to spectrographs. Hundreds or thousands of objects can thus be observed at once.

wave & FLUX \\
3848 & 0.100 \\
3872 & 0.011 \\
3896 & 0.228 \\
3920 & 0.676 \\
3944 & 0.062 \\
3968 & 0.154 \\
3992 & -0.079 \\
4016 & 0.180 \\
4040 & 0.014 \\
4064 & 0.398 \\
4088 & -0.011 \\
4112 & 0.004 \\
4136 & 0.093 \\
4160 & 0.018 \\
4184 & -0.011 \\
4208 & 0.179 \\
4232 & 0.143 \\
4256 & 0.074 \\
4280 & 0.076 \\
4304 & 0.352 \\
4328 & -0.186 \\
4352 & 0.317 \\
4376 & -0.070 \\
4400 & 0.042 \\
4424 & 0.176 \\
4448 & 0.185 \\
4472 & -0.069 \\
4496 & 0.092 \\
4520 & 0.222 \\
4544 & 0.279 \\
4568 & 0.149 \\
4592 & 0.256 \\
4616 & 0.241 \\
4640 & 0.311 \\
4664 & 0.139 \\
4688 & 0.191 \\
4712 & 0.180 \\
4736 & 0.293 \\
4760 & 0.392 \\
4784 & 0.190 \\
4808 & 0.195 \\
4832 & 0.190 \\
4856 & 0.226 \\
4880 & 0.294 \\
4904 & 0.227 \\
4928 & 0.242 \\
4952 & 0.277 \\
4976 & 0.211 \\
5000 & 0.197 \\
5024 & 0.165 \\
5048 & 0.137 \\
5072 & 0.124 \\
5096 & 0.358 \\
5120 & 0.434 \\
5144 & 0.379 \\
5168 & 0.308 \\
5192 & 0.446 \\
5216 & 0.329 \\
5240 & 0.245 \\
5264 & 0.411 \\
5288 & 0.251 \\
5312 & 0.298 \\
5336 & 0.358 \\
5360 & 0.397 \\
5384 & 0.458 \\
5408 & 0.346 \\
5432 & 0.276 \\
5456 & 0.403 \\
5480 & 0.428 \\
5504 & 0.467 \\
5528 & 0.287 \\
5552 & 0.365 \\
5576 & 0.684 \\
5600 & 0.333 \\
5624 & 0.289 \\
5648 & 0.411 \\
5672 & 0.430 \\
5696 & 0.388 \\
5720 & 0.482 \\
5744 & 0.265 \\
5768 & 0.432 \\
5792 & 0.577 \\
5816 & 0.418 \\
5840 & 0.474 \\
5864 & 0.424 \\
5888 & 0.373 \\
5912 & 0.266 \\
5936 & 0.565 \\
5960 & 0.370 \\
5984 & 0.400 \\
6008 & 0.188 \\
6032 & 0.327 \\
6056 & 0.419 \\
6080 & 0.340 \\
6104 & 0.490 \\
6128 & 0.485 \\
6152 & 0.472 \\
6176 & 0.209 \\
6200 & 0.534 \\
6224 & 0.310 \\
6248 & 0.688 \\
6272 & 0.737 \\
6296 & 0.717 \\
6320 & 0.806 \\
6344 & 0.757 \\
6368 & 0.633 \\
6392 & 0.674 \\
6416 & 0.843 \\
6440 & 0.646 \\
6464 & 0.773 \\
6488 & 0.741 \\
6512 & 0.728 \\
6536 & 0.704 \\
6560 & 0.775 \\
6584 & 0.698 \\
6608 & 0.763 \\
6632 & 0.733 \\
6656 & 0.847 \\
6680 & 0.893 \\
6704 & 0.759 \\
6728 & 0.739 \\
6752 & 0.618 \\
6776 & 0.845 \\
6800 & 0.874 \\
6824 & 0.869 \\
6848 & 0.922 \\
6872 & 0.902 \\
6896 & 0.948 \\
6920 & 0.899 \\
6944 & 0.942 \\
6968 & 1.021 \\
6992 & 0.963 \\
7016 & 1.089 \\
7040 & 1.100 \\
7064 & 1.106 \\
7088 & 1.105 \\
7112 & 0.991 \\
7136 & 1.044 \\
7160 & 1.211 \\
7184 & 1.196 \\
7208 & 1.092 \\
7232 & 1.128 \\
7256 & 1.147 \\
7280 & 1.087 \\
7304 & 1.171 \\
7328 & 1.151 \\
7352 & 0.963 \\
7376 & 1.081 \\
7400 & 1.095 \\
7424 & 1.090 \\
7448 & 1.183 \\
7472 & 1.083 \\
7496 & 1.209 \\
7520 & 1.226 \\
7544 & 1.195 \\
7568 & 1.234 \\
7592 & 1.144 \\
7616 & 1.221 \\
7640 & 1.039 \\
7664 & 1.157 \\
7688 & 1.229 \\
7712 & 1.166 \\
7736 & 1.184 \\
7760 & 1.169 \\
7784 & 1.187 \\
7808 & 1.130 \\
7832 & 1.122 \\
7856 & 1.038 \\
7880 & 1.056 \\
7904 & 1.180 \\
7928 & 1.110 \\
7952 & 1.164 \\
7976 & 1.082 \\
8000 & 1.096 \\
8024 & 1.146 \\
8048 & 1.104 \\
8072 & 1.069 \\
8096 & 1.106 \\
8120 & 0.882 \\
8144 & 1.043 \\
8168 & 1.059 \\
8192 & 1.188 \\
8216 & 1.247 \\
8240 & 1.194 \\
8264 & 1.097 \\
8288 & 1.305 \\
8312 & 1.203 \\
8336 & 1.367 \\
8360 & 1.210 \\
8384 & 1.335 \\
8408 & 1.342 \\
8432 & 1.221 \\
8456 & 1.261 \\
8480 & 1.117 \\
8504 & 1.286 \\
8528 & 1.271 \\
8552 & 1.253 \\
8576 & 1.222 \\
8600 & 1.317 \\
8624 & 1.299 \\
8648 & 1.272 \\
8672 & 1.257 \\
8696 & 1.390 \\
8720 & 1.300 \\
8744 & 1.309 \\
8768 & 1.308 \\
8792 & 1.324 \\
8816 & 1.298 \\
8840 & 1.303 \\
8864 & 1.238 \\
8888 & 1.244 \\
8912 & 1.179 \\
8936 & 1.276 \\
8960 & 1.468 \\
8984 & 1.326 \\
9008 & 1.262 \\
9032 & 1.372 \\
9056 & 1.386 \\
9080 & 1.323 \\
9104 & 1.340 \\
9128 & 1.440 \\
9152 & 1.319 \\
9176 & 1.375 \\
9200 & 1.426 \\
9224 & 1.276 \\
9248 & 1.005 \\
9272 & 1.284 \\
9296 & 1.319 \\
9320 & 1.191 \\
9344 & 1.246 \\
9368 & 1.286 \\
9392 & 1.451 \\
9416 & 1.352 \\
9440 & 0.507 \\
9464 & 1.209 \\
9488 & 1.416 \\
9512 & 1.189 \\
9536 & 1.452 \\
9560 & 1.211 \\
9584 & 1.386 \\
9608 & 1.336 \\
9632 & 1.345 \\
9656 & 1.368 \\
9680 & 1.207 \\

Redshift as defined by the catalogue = 0.569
